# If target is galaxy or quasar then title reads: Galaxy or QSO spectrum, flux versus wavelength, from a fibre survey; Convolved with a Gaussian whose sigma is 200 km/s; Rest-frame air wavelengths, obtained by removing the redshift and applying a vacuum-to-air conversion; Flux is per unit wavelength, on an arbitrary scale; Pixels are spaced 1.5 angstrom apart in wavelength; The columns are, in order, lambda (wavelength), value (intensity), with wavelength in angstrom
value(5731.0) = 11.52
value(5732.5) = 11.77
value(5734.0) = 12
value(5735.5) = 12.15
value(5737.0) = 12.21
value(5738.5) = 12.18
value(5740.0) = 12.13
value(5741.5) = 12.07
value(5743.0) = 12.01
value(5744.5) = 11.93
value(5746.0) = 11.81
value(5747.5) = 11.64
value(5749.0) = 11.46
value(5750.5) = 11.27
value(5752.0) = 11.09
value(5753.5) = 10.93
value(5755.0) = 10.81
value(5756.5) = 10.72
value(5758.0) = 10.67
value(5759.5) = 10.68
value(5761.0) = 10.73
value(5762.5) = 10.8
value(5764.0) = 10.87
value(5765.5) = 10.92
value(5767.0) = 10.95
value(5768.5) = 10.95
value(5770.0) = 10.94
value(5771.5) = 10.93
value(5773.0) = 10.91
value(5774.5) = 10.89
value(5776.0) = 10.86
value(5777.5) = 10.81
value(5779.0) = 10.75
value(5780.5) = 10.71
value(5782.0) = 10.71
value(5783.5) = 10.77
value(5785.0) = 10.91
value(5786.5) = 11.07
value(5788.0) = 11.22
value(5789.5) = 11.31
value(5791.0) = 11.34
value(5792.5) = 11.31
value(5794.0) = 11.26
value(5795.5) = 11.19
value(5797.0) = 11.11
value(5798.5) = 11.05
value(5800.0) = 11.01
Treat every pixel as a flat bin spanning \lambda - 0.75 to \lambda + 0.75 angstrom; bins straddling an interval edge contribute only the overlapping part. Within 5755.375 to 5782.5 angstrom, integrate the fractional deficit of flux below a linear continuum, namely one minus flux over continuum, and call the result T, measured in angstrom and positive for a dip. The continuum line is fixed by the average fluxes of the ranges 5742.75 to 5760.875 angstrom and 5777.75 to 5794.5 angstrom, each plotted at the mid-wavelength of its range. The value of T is 0.7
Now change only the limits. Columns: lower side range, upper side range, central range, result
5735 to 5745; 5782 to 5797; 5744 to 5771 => 1.6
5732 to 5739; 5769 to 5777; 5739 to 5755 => 0.2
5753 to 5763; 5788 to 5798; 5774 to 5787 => 0.3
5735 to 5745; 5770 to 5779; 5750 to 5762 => 0.7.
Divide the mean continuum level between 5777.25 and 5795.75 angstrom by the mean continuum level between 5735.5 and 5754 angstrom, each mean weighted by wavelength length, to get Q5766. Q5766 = 0.9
